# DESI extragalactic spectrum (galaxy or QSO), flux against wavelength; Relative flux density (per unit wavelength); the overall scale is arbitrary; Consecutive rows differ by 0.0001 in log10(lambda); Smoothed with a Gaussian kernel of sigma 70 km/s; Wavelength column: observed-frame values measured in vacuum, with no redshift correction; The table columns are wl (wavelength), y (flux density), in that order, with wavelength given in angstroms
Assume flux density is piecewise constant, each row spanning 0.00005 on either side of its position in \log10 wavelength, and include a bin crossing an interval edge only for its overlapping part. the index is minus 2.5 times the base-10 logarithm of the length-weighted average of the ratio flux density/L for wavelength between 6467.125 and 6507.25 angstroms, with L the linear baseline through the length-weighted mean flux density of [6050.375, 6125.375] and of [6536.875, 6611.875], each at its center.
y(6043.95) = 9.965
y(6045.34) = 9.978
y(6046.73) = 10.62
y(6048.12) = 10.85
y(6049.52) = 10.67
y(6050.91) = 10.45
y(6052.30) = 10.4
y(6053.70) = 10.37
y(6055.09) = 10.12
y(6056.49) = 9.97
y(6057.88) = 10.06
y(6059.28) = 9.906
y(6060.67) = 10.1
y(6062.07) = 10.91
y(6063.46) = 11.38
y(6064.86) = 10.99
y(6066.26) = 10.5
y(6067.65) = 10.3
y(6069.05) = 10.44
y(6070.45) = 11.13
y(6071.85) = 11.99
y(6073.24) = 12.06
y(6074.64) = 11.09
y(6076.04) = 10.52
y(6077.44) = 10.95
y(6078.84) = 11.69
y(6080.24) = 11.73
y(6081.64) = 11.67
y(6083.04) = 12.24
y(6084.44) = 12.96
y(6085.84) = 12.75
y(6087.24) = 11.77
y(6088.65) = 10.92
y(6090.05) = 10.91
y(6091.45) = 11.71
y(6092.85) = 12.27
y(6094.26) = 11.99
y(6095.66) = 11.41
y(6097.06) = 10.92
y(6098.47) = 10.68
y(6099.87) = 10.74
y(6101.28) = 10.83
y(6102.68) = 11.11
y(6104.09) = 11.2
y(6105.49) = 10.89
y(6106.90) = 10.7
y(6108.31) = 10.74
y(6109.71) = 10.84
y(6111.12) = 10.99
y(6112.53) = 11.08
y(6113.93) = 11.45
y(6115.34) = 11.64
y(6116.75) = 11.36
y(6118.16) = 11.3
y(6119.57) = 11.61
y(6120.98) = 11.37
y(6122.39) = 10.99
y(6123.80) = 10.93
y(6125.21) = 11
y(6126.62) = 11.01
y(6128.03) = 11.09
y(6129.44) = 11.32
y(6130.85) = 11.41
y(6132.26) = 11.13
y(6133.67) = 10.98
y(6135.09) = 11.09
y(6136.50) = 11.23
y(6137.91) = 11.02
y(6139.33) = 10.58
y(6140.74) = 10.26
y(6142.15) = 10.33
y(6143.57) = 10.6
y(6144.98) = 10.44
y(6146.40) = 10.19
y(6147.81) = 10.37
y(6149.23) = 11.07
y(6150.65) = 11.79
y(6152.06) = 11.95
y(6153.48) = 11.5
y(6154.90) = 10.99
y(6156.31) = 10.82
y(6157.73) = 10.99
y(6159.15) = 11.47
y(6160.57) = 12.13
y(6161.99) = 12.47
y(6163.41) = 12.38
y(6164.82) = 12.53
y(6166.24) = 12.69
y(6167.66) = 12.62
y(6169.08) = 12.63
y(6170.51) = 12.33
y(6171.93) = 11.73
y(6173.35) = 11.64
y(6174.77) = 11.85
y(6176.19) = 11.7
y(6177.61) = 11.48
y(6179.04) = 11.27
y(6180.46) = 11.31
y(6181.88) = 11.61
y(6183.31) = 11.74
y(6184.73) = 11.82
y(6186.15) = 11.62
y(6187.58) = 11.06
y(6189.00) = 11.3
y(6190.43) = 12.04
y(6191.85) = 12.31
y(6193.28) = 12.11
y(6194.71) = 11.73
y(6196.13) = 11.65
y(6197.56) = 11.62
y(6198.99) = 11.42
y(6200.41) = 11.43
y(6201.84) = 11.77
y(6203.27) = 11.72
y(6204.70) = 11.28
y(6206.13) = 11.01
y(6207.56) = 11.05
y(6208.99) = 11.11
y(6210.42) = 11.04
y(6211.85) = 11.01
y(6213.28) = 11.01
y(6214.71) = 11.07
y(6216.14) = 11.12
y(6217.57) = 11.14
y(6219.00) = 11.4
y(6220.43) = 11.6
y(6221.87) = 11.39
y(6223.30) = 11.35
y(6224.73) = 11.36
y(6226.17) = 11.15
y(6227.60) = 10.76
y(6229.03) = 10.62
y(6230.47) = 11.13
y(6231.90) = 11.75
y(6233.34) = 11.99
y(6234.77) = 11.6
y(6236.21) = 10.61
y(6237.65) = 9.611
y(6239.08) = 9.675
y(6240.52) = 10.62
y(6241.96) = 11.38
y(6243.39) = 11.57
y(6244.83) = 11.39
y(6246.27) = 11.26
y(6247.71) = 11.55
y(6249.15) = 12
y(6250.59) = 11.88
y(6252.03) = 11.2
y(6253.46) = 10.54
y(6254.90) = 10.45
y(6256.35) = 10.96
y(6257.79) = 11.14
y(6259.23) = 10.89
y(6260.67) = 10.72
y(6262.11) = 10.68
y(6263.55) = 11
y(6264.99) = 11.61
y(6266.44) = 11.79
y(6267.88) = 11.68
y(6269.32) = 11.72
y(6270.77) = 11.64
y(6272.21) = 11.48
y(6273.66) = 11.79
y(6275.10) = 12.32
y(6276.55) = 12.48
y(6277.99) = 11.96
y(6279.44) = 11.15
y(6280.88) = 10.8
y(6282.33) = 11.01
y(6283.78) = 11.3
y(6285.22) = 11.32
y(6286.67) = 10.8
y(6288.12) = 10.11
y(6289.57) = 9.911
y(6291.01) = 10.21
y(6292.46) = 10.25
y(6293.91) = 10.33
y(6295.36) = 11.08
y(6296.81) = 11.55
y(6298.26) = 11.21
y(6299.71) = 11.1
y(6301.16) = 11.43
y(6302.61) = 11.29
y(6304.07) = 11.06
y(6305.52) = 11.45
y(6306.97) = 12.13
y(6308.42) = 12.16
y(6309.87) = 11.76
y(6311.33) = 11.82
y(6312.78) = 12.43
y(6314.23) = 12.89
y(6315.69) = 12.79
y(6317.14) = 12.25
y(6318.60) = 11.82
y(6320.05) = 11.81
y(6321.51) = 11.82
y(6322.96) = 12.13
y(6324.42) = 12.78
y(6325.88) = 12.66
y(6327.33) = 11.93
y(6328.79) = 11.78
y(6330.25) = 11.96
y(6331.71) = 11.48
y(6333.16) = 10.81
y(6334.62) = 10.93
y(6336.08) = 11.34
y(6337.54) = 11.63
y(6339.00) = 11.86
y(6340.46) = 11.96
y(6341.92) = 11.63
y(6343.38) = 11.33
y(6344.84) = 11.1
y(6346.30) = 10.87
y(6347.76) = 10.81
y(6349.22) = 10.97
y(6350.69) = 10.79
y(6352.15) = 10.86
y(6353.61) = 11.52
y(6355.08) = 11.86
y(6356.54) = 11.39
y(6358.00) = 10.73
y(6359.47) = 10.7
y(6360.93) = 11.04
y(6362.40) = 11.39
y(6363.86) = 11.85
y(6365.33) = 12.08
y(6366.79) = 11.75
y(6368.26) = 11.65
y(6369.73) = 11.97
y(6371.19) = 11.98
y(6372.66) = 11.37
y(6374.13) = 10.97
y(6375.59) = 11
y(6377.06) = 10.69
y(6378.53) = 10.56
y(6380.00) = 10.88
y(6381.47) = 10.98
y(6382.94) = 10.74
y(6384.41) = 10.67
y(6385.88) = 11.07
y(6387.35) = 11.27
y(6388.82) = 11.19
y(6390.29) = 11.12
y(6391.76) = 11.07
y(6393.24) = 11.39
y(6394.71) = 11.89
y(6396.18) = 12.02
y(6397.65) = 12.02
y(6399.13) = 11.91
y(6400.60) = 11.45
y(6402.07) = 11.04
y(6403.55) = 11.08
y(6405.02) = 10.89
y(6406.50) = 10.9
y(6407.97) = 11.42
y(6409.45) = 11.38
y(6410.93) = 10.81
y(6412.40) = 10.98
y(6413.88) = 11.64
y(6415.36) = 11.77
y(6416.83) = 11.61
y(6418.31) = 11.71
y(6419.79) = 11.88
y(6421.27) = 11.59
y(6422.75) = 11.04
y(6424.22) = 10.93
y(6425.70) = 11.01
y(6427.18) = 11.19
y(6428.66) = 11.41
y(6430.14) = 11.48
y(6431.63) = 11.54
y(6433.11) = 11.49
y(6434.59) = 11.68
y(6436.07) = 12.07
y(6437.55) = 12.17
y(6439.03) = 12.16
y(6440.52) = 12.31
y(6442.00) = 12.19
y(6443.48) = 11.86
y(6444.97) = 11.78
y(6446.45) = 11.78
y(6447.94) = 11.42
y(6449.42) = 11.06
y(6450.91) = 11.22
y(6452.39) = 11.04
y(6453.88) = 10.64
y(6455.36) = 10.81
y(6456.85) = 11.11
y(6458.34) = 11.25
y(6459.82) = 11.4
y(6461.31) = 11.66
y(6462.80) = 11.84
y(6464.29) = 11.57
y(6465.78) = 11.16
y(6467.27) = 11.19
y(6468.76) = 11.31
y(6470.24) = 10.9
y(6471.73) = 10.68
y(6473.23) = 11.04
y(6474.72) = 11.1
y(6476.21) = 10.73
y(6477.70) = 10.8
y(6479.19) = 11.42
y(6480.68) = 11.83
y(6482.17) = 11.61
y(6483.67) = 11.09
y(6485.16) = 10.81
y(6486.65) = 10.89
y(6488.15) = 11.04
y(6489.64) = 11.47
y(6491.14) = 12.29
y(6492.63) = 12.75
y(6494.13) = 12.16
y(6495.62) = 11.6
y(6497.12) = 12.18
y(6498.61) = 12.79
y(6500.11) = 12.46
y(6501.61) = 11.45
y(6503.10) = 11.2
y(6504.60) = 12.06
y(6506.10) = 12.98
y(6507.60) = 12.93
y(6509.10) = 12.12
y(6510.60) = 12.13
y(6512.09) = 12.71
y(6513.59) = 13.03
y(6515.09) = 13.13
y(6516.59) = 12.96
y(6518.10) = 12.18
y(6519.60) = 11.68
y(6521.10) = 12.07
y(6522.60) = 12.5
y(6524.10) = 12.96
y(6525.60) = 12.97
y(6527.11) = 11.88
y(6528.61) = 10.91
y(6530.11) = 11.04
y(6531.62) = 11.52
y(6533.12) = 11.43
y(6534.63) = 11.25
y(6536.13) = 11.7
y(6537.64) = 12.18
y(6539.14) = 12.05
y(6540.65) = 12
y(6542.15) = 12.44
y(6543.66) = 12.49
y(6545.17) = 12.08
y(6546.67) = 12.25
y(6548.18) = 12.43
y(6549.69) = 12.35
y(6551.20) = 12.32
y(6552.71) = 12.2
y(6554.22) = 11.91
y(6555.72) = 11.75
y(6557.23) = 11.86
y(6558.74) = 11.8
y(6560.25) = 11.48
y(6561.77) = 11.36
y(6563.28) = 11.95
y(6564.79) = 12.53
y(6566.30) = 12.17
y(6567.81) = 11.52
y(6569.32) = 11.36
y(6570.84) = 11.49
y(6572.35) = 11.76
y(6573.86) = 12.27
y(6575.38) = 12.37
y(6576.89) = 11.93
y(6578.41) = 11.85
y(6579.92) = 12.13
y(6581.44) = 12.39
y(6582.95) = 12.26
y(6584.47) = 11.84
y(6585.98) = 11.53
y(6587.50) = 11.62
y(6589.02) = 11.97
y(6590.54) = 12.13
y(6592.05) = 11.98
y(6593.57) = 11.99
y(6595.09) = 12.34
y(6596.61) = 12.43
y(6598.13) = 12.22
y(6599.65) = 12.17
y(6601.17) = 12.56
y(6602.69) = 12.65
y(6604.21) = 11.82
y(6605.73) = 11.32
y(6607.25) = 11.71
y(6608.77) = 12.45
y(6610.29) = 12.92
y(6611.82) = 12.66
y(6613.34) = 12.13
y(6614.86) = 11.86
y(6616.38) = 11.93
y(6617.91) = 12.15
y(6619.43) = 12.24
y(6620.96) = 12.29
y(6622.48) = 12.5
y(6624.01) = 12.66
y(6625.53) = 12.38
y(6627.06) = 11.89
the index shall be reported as 0.03 mag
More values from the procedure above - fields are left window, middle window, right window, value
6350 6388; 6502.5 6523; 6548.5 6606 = -0.059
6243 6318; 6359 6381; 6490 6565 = 0.030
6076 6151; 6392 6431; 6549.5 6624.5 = 0.032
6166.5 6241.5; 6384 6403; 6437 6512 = 0.013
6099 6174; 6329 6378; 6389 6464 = 0.007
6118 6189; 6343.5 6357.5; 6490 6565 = 0.061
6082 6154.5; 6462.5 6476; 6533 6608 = 0.062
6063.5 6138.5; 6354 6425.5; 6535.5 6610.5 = 0.039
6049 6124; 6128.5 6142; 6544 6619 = 0.021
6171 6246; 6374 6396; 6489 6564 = 0.067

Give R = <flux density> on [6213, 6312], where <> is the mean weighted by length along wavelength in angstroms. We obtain 11.2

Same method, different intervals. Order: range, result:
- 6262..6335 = 11.5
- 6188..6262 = 11.2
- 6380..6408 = 11.3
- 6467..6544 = 11.9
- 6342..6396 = 11.2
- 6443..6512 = 11.5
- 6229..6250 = 11.1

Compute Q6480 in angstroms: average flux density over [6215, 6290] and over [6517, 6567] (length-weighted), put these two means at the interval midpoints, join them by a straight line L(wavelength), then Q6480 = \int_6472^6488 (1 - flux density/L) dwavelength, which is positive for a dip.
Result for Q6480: 1.0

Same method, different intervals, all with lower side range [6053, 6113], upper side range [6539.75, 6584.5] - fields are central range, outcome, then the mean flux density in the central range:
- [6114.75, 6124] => -0.1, 11.3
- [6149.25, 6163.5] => -0.4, 11.6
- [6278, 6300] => 1.3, 10.8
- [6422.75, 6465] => 1.1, 11.5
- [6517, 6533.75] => 0.0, 11.9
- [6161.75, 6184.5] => -1.4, 12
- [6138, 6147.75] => 0.7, 10.4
